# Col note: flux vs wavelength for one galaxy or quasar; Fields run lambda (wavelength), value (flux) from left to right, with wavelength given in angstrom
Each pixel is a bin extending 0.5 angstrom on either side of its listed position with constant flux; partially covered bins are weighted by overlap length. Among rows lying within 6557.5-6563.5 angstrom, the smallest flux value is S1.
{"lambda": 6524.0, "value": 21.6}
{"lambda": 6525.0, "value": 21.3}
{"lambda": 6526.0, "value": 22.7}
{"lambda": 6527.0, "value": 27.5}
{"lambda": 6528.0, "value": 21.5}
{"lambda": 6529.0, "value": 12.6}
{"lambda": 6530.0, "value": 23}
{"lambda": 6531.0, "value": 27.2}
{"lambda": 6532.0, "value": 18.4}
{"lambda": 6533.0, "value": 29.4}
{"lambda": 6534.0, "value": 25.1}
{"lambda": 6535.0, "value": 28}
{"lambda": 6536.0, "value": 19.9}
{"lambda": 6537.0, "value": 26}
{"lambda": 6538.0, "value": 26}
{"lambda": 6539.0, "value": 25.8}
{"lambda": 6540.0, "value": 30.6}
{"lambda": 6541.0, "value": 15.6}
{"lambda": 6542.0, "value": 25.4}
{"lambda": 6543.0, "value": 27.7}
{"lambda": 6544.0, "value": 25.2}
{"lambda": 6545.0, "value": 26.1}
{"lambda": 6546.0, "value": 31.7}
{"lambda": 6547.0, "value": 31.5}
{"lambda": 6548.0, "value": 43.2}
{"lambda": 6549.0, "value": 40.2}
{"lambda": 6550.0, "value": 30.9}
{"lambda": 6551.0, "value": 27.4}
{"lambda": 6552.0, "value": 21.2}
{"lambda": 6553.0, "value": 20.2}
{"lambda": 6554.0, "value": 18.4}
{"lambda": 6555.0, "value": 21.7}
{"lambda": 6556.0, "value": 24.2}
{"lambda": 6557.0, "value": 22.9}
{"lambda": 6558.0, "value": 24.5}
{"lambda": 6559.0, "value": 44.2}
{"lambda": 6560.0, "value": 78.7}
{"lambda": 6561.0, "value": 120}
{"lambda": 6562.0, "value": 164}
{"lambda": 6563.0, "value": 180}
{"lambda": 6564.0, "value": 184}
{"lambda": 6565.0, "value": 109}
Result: 24.5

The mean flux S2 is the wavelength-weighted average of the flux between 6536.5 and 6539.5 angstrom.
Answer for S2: 25.9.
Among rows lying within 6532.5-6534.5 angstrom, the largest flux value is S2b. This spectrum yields 29.4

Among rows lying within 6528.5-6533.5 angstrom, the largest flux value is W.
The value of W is 29.4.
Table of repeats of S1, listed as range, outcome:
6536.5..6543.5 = 15.6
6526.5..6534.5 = 12.6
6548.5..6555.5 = 18.4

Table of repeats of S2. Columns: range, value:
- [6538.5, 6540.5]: 28.2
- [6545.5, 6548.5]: 35.5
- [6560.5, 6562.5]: 142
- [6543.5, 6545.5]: 25.6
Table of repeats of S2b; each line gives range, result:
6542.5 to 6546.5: 31.7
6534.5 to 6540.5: 30.6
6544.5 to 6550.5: 43.2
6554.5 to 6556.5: 24.2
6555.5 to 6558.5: 24.5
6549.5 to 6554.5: 30.9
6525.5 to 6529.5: 27.5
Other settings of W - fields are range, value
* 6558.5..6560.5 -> 78.7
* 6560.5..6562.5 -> 164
